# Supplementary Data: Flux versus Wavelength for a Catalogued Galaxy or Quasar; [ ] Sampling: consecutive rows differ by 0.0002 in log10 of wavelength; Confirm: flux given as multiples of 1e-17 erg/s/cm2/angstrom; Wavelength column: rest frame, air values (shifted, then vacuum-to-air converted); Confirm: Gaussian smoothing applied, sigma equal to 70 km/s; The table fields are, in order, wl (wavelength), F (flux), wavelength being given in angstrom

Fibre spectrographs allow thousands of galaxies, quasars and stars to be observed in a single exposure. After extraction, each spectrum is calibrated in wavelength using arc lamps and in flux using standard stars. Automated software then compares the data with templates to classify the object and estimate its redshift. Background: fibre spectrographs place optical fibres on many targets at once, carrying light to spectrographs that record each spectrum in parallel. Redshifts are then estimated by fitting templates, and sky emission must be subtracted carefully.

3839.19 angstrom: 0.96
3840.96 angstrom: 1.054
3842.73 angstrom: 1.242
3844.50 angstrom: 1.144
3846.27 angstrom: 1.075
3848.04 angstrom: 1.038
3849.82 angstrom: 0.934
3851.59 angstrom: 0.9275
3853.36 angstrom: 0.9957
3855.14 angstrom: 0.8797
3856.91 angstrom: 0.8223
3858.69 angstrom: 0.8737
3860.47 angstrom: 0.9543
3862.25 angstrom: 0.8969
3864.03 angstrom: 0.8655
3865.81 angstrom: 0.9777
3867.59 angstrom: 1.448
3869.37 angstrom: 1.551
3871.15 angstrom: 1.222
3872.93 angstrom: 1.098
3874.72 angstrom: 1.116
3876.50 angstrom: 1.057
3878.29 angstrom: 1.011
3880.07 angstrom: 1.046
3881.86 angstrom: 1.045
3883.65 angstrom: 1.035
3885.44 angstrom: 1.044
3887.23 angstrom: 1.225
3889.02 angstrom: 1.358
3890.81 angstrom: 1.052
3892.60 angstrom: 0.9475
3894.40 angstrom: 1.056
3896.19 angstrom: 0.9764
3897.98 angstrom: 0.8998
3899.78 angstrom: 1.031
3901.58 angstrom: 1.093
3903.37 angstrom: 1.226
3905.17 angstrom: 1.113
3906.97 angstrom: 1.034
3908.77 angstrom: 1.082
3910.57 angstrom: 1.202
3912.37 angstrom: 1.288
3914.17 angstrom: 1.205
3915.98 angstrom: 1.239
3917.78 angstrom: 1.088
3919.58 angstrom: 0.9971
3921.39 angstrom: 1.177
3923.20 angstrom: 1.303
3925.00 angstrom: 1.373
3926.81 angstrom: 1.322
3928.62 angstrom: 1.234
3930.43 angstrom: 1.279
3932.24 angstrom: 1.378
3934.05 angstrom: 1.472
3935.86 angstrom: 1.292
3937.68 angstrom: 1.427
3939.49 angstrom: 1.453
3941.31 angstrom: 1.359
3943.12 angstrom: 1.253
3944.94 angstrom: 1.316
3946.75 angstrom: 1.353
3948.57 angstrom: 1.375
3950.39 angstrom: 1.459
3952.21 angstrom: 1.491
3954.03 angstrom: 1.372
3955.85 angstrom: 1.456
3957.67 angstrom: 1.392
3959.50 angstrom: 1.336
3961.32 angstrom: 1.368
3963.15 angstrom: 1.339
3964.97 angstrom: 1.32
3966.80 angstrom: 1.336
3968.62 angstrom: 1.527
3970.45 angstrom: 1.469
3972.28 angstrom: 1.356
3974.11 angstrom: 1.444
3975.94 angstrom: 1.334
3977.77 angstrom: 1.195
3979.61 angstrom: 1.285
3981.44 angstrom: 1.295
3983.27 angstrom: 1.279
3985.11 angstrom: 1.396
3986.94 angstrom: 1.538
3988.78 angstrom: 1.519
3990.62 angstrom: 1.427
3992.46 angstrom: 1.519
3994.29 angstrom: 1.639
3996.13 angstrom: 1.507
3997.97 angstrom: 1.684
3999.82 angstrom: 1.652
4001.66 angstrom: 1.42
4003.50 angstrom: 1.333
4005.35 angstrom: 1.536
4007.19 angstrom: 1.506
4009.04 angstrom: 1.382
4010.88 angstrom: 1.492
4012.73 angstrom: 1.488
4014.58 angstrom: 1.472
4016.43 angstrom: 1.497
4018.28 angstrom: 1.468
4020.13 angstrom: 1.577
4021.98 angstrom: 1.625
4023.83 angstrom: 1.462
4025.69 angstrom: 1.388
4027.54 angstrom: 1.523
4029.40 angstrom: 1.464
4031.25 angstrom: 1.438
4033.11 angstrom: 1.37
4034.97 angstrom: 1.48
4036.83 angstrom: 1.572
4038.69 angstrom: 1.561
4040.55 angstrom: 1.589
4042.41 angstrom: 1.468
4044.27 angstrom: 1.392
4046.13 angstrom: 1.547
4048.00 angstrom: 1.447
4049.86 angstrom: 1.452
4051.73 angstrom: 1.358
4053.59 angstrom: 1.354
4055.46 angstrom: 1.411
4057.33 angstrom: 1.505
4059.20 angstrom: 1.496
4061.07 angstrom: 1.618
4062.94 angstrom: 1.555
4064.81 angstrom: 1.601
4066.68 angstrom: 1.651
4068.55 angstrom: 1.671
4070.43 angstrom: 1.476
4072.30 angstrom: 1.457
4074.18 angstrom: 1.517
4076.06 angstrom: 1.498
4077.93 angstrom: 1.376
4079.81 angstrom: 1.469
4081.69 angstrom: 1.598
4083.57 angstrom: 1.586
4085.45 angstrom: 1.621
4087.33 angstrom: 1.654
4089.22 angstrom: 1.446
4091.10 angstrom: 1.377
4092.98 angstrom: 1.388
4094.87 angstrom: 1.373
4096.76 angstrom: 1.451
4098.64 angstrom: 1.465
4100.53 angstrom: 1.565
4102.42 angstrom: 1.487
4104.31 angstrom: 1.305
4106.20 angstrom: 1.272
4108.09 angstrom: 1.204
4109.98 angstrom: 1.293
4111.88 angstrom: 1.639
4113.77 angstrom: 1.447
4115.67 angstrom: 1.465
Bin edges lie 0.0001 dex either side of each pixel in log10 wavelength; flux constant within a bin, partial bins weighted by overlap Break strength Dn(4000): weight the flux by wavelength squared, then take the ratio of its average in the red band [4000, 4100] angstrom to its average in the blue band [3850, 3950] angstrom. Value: 1.4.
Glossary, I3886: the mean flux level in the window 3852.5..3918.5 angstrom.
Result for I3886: 1.08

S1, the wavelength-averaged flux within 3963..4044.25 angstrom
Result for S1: 1.46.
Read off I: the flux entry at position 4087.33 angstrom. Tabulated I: 1.654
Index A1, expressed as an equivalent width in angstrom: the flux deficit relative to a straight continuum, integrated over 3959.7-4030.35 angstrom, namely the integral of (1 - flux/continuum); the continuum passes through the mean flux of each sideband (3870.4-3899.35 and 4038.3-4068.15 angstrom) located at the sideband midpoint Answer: -4.9 angstrom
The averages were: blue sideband 1.07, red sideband 1.5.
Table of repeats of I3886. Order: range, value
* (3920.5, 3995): 1.38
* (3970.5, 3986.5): 1.34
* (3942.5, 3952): 1.36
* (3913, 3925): 1.19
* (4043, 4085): 1.5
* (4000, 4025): 1.49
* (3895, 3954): 1.25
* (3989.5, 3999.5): 1.56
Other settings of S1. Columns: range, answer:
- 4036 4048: 1.52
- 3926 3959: 1.37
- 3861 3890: 1.12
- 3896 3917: 1.12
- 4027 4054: 1.47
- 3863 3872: 1.21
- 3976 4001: 1.45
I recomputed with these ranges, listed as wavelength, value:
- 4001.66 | 1.42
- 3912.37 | 1.288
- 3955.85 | 1.456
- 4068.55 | 1.671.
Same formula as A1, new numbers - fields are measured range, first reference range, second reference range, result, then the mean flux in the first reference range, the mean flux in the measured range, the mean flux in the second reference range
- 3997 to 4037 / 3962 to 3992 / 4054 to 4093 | -1.4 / 1.38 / 1.49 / 1.52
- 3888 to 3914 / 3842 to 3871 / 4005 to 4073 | 1.2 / 1.04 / 1.1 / 1.5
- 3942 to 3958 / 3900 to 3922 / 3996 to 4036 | -1.4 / 1.14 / 1.39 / 1.49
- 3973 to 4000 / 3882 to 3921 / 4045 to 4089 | -2.5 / 1.1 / 1.44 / 1.52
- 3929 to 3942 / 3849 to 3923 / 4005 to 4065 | -1.7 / 1.08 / 1.37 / 1.49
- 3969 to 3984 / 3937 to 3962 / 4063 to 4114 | 0.7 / 1.39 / 1.34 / 1.48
